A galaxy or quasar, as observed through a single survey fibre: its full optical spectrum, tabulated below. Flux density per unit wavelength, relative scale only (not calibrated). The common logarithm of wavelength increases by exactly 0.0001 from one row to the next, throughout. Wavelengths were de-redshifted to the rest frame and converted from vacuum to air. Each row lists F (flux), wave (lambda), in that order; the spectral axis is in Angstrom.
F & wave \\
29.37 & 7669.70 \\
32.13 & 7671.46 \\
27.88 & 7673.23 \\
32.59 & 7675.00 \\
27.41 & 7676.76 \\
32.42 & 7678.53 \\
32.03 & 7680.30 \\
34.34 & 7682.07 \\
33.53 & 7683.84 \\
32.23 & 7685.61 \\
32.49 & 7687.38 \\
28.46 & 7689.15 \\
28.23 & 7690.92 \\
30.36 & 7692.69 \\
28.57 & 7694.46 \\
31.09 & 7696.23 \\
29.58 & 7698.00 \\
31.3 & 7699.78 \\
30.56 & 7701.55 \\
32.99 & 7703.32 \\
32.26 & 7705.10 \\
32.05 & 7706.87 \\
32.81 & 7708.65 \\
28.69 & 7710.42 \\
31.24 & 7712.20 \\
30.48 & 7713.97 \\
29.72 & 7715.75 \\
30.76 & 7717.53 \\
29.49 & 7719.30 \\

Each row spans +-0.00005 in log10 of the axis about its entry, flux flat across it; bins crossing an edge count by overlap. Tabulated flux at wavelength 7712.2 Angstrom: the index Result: 31.24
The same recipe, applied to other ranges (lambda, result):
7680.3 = 32.03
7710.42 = 28.69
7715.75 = 29.72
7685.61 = 32.23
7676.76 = 27.41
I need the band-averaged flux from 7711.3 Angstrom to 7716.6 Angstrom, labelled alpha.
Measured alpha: 30.5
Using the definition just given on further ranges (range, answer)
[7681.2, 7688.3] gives 33.1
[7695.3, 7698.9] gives 30.3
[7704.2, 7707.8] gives 32.1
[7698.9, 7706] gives 31.8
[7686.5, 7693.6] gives 29.9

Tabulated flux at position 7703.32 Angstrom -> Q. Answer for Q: 32.99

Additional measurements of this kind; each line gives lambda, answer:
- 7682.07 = 34.34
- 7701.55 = 30.56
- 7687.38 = 32.49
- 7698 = 29.58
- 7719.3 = 29.49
